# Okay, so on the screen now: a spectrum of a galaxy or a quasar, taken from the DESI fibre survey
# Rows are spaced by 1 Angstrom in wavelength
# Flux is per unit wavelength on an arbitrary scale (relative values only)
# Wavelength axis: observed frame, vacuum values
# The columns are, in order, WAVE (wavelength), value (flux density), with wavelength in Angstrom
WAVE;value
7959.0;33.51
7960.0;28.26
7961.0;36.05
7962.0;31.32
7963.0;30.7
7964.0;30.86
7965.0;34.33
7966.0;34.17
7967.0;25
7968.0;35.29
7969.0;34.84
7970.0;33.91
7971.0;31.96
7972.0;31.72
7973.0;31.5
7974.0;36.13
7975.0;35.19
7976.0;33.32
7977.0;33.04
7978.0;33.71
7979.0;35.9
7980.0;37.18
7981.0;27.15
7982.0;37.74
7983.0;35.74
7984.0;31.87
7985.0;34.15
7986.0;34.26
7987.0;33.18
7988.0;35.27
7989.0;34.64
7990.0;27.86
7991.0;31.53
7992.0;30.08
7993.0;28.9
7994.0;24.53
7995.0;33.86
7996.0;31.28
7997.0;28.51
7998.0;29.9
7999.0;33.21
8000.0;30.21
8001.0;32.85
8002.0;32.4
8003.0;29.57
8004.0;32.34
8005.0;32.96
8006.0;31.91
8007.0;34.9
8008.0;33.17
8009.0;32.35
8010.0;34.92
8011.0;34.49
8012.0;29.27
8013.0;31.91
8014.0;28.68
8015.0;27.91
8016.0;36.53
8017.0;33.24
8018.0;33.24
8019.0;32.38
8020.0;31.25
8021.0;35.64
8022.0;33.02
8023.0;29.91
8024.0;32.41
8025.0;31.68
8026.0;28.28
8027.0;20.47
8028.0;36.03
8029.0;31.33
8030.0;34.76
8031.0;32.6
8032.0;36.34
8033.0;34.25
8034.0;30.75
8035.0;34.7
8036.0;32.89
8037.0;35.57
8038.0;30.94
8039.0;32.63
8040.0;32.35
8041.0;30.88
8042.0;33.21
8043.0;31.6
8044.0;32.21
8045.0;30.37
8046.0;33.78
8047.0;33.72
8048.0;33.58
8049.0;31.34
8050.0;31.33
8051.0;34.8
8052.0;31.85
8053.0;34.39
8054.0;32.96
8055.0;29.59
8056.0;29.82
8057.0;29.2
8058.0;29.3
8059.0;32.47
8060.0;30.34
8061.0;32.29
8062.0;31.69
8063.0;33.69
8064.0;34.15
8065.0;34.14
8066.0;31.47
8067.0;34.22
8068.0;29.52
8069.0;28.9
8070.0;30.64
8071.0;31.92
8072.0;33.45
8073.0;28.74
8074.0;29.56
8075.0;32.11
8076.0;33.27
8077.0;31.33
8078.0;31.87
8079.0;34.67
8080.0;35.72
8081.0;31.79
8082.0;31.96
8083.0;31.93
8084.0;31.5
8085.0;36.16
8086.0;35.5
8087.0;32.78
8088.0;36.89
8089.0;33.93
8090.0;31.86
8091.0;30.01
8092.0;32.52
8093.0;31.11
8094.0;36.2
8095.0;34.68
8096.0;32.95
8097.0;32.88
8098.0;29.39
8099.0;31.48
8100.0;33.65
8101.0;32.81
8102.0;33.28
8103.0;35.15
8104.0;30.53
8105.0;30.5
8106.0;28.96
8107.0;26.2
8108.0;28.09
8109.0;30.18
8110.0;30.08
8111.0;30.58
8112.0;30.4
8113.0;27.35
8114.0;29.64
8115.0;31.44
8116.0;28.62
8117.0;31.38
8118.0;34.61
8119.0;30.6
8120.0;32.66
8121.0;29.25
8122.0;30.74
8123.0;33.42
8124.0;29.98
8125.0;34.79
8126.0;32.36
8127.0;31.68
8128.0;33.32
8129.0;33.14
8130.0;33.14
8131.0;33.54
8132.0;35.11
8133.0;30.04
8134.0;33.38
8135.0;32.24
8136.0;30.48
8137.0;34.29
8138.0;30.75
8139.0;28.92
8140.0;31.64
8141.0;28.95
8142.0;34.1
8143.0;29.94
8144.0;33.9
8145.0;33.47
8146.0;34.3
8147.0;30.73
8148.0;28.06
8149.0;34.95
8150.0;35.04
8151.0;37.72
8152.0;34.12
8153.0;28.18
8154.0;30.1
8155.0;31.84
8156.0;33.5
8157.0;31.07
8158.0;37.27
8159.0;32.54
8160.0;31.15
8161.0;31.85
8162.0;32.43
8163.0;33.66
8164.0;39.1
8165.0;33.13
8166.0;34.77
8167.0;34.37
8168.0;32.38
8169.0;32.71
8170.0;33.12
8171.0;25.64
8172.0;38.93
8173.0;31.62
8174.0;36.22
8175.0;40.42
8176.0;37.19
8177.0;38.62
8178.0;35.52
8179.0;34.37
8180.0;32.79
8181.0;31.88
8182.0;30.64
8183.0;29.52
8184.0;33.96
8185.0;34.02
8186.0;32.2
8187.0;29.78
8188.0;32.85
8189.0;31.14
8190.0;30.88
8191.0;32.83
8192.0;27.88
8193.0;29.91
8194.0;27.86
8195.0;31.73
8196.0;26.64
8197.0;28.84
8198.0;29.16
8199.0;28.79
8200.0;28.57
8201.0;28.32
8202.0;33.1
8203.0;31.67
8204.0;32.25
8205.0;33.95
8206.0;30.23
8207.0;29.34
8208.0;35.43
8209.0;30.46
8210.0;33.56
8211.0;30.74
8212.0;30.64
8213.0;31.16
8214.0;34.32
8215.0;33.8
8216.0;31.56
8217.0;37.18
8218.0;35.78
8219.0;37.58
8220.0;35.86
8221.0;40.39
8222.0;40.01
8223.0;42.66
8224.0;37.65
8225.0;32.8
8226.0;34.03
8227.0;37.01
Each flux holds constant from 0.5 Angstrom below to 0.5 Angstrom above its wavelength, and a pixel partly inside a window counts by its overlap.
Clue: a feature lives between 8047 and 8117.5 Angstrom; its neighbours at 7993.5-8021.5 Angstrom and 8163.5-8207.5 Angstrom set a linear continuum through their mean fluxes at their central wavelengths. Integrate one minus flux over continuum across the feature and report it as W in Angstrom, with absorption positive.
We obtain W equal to 0.4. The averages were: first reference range 31.9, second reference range 32.2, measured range 31.9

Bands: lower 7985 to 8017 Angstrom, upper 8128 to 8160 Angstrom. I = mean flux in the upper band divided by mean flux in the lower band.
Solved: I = 1.02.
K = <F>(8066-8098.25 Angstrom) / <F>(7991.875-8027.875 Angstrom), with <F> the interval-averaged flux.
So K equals 1.0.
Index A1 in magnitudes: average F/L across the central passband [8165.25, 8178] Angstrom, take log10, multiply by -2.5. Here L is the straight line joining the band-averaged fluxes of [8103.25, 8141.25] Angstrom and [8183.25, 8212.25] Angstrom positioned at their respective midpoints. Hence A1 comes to -0.12 mag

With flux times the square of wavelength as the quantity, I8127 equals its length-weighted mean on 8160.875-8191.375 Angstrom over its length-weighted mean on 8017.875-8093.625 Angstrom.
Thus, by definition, 1.07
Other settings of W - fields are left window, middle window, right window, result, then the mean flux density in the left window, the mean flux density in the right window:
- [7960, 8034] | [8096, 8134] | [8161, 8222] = 1.4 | 32.3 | 32.8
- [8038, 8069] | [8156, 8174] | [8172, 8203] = -0.8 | 32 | 32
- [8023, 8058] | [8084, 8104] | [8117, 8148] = -0.7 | 32.1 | 32.1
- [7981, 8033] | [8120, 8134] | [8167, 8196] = 0.0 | 32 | 32.7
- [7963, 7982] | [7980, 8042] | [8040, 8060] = 0.7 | 33.1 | 31.9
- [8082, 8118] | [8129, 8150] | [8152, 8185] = 0.4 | 31.8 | 33.5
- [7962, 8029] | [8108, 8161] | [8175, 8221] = 0.6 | 32.2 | 32.3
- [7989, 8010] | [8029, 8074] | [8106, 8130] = -1.6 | 31.3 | 30.9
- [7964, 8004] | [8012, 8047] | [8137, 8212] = 0.3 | 32.4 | 32.3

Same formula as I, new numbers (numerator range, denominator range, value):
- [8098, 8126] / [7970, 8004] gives 0.96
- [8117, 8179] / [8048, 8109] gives 1.03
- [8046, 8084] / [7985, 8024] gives 1.00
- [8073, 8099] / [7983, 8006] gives 1.04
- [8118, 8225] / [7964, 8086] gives 1.01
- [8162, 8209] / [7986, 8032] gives 1.02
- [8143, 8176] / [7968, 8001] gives 1.02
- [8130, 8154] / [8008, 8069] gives 1.00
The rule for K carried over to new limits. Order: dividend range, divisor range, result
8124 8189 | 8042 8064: 1.03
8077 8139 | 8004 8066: 0.99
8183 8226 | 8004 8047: 1.01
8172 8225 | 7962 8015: 1.02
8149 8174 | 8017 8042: 1.03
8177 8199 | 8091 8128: 1.00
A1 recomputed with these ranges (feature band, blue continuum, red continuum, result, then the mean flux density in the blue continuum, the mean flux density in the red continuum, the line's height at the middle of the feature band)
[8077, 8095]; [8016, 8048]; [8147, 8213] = -0.030 mag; 32.4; 32.3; 32.4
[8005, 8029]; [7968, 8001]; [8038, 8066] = 0.016 mag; 32.6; 32.1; 32.4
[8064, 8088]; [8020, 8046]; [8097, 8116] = -0.041 mag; 32.2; 30.6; 31.2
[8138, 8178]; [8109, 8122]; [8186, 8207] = -0.097 mag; 30.5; 30.3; 30.4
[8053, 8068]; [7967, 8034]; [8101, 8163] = 0.010 mag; 32.4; 31.8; 32.1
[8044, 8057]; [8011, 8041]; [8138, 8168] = 0.002 mag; 32.1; 32.7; 32.2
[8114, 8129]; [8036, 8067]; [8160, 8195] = 0.031 mag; 32.2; 33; 32.7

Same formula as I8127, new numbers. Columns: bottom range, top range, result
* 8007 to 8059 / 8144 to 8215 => 1.04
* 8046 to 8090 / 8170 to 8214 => 1.02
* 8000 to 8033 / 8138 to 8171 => 1.05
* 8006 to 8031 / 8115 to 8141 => 1.03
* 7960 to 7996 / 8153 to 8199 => 1.05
